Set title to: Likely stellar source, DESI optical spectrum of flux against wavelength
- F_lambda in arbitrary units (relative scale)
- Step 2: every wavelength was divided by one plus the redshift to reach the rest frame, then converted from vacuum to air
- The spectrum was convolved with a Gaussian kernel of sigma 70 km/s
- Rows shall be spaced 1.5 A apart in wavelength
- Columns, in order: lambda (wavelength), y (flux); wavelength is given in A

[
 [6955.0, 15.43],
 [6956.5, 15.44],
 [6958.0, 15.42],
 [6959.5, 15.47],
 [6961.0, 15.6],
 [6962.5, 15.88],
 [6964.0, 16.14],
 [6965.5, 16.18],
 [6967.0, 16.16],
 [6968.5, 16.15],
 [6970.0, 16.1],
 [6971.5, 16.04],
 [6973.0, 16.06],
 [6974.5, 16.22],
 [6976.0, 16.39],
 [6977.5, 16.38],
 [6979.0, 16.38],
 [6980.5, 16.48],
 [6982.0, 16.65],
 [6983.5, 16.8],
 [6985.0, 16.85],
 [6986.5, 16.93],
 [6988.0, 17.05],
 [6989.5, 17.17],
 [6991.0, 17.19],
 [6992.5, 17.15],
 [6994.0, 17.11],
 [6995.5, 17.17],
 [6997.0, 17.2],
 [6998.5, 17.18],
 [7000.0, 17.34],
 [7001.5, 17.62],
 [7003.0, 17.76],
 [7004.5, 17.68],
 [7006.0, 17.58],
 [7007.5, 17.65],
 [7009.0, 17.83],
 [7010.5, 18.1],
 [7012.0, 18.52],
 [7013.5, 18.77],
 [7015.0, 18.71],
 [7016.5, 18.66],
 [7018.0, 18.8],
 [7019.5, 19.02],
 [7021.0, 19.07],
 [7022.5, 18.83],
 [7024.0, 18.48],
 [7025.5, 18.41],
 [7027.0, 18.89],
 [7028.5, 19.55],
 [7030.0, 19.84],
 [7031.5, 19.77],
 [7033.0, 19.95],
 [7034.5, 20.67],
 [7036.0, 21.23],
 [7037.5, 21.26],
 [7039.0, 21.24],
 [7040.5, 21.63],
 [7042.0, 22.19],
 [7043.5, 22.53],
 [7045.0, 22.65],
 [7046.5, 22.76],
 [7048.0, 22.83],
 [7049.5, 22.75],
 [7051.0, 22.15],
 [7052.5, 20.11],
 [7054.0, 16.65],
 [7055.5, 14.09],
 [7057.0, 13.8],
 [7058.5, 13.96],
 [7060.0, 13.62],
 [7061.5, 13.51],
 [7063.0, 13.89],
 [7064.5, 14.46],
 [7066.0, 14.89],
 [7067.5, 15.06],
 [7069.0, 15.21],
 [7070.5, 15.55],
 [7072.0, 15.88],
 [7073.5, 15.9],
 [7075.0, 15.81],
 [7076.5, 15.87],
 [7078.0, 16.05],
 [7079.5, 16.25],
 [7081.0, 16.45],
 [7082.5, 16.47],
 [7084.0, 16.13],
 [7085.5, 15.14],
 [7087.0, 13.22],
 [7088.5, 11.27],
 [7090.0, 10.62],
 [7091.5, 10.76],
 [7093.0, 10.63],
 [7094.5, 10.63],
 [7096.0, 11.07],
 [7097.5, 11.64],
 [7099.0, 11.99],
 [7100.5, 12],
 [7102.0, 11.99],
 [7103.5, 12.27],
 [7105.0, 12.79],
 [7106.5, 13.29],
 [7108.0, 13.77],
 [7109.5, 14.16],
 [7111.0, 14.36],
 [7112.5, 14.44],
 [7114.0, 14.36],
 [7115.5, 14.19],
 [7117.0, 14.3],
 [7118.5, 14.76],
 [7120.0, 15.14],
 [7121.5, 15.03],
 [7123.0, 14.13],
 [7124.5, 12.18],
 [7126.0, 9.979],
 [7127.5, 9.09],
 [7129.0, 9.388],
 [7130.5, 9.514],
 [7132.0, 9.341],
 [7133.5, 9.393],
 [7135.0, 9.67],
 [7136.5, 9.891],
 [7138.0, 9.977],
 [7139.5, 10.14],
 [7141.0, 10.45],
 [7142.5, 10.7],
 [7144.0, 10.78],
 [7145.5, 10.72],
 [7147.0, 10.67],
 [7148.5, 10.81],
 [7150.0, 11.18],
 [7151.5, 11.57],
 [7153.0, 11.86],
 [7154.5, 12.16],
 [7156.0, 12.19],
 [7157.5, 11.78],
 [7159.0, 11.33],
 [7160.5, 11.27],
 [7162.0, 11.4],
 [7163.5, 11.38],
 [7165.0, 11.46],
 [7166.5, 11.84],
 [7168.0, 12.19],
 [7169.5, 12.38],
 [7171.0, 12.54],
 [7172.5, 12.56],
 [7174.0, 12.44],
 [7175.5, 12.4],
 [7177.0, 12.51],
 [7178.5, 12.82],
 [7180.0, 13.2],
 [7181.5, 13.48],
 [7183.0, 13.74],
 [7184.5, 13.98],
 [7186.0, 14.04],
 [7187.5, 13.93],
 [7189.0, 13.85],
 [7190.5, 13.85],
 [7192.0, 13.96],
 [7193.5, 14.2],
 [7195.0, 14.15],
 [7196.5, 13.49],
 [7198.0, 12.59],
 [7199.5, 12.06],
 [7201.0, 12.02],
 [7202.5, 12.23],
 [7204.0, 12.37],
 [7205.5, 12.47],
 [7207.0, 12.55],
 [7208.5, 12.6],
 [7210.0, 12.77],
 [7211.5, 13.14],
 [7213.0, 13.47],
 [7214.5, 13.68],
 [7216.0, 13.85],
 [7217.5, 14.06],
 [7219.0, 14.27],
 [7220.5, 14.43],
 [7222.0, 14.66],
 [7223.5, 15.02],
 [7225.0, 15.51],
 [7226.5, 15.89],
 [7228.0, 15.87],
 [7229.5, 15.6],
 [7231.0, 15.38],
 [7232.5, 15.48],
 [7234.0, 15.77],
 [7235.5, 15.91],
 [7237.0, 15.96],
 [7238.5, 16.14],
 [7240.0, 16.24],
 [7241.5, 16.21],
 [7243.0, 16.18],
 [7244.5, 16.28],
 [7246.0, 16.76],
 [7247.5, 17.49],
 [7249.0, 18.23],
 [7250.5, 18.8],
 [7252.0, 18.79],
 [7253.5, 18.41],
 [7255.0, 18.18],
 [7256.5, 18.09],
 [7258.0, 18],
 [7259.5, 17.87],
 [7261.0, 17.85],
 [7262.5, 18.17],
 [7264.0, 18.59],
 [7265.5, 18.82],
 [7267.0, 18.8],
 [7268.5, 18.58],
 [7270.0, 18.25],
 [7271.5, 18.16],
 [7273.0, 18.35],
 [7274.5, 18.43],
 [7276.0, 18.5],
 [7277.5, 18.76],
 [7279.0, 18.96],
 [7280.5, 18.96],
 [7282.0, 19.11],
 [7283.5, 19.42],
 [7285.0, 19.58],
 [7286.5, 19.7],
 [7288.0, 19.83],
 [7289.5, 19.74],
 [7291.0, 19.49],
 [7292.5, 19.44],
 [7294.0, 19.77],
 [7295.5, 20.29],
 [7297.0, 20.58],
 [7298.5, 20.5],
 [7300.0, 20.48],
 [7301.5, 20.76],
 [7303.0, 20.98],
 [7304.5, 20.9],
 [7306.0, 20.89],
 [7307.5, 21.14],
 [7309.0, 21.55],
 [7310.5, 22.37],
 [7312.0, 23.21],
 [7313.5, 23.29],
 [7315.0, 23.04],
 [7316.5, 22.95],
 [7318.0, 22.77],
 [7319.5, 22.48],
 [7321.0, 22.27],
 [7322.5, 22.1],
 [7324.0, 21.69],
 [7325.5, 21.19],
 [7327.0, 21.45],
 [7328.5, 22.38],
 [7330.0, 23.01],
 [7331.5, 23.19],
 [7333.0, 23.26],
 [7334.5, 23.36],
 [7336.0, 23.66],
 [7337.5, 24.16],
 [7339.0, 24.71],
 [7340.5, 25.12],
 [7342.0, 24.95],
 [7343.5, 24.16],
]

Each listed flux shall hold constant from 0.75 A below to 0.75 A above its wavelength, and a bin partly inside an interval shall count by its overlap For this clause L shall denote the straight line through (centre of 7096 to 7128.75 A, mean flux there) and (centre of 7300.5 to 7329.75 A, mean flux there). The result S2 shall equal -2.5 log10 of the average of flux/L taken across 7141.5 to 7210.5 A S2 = 0.27 mag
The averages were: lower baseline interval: 13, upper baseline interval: 22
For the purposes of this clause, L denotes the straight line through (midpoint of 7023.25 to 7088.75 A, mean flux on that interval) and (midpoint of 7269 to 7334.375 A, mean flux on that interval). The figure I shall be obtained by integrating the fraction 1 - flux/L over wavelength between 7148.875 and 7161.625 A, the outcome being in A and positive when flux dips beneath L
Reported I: 4.9 A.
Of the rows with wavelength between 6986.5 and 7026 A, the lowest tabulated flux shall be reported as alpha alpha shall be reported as 16.93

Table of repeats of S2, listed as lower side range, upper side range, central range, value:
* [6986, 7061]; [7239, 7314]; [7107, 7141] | 0.48 mag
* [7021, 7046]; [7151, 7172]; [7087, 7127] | 0.20 mag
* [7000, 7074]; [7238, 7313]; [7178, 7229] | 0.35 mag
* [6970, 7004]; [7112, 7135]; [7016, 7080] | -0.22 mag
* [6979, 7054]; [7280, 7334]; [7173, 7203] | 0.46 mag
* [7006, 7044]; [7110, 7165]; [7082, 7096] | 0.20 mag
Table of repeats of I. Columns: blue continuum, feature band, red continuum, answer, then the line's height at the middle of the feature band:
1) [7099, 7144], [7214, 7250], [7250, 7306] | 3.0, 17.1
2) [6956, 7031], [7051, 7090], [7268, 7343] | 6.5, 18.3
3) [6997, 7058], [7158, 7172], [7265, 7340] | 5.8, 20.1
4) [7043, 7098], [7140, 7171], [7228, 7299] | 9.9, 16.7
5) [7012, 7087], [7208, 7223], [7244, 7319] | 4.2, 19.1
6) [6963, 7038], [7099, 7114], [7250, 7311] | 4.2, 18.4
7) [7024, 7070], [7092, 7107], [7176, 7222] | 4.5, 16.8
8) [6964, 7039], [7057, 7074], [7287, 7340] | 3.6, 18.6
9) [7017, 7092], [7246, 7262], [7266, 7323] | 1.4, 19.9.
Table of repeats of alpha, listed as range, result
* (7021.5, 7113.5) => 10.62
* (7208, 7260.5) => 12.6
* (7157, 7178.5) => 11.27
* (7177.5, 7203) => 12.02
